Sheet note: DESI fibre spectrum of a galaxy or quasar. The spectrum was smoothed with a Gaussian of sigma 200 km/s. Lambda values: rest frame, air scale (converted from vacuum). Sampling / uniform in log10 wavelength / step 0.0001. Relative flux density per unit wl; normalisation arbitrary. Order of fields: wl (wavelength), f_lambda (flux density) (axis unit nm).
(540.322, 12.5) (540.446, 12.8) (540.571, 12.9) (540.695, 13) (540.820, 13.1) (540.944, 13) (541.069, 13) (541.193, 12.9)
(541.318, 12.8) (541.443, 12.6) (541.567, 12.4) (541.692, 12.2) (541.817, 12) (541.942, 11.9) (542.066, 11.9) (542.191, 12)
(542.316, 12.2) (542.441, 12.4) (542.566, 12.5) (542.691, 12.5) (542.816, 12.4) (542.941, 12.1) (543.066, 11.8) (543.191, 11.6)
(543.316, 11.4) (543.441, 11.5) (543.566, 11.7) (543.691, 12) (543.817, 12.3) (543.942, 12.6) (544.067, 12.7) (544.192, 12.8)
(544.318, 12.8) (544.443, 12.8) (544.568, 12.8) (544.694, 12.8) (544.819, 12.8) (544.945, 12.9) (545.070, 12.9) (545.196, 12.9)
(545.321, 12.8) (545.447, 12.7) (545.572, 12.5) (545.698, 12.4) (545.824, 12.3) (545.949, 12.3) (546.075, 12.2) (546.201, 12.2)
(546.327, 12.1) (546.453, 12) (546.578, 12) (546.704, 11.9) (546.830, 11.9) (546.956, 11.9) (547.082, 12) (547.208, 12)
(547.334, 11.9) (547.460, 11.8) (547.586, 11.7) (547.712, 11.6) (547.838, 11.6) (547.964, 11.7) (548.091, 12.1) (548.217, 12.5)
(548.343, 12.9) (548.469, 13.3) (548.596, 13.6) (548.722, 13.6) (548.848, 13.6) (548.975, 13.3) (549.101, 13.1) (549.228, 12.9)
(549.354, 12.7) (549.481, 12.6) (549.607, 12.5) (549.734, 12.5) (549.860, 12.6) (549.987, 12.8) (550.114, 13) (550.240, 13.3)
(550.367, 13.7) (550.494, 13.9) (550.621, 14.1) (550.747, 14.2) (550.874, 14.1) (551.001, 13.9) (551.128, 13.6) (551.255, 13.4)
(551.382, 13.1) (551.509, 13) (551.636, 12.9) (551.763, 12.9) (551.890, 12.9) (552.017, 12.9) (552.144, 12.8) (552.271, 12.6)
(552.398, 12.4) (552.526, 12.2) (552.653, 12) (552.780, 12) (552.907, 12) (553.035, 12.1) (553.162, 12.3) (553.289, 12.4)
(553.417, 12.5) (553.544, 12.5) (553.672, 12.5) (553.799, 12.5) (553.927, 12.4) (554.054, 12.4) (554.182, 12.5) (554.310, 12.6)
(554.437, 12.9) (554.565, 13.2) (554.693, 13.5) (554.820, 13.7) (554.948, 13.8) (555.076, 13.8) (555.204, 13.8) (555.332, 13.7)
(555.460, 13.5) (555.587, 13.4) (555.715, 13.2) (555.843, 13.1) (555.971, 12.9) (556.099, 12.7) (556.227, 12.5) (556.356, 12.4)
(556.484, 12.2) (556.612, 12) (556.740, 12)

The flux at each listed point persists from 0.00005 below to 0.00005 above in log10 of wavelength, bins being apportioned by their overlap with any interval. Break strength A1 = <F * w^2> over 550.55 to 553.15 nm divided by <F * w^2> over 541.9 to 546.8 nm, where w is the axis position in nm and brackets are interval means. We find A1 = 1.1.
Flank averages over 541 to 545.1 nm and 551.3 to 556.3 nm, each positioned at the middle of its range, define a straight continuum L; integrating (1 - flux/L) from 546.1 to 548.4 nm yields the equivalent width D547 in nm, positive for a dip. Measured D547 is 0.10 nm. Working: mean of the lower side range 12.4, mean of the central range 12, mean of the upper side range 12.8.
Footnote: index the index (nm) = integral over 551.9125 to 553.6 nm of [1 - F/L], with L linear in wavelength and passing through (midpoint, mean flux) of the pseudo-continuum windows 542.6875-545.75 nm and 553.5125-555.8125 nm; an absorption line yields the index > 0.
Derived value 0.08 nm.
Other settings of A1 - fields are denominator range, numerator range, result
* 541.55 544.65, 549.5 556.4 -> 1.10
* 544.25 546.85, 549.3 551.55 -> 1.08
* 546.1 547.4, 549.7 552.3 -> 1.12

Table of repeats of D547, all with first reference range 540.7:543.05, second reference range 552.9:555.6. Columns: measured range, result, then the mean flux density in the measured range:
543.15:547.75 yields 0.115 nm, 12.3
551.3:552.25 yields -0.007 nm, 12.9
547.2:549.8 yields 0.028 nm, 12.6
